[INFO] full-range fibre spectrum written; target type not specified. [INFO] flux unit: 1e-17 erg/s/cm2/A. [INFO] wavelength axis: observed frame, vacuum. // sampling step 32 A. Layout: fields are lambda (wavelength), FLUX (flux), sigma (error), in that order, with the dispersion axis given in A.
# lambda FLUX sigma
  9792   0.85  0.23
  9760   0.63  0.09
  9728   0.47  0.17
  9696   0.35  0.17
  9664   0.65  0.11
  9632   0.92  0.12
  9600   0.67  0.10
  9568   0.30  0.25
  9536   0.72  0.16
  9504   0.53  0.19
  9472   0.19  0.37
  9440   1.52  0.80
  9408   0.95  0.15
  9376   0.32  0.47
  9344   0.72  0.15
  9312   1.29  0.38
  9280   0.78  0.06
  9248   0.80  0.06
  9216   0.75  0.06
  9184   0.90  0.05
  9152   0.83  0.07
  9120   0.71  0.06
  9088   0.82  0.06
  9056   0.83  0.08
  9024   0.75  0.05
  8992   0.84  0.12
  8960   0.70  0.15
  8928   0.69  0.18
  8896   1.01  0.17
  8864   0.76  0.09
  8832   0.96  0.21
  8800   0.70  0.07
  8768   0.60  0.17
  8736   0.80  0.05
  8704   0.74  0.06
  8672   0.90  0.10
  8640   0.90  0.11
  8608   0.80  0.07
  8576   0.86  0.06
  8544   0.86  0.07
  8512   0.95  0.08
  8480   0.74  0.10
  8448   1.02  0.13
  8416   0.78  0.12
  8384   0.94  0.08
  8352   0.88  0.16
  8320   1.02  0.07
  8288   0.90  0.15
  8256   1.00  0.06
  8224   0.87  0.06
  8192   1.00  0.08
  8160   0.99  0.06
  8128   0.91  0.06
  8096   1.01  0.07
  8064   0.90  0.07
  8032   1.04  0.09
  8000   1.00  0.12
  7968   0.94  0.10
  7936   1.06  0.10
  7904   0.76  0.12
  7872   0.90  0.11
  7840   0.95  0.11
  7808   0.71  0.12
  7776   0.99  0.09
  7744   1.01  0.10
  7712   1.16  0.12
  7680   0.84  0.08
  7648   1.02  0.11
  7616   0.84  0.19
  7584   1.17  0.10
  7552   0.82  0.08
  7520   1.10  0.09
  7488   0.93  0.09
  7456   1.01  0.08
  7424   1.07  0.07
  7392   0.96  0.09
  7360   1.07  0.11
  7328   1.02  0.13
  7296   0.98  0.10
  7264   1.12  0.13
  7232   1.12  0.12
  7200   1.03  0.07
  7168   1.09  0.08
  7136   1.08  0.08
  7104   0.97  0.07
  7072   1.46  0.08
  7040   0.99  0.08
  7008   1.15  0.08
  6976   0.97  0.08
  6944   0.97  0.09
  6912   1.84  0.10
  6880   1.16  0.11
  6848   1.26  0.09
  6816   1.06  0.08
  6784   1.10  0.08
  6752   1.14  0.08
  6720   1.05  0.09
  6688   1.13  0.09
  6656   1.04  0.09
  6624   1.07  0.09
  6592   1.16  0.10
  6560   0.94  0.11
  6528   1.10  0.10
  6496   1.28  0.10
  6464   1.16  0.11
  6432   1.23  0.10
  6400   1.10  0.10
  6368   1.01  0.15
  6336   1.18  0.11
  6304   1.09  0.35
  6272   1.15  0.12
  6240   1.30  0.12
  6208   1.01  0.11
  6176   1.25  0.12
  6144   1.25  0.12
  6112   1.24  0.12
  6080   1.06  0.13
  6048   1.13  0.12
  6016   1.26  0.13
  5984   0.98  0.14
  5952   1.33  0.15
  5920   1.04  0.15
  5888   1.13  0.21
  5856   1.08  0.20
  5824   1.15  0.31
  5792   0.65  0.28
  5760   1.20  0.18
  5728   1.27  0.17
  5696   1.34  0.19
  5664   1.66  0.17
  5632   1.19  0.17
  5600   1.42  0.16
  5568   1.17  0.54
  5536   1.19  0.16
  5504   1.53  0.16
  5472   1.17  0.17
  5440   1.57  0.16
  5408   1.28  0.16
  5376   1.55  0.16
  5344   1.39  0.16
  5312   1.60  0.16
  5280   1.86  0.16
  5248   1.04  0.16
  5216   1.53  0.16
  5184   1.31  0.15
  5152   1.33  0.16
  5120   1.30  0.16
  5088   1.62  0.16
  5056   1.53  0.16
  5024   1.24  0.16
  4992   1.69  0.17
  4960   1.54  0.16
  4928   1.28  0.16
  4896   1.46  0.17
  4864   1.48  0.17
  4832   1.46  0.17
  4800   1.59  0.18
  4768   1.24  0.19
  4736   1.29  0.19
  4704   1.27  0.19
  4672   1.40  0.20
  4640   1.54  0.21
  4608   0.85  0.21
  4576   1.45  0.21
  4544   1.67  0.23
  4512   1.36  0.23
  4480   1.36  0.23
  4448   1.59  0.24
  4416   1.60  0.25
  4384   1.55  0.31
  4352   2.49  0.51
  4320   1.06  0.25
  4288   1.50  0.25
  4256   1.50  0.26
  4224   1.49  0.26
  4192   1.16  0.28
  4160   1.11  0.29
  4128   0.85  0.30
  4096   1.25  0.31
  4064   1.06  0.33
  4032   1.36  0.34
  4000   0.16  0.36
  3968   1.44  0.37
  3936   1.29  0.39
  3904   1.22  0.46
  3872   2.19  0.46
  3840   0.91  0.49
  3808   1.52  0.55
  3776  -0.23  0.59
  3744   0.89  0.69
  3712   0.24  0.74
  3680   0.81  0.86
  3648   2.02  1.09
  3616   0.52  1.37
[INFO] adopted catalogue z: 0.05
